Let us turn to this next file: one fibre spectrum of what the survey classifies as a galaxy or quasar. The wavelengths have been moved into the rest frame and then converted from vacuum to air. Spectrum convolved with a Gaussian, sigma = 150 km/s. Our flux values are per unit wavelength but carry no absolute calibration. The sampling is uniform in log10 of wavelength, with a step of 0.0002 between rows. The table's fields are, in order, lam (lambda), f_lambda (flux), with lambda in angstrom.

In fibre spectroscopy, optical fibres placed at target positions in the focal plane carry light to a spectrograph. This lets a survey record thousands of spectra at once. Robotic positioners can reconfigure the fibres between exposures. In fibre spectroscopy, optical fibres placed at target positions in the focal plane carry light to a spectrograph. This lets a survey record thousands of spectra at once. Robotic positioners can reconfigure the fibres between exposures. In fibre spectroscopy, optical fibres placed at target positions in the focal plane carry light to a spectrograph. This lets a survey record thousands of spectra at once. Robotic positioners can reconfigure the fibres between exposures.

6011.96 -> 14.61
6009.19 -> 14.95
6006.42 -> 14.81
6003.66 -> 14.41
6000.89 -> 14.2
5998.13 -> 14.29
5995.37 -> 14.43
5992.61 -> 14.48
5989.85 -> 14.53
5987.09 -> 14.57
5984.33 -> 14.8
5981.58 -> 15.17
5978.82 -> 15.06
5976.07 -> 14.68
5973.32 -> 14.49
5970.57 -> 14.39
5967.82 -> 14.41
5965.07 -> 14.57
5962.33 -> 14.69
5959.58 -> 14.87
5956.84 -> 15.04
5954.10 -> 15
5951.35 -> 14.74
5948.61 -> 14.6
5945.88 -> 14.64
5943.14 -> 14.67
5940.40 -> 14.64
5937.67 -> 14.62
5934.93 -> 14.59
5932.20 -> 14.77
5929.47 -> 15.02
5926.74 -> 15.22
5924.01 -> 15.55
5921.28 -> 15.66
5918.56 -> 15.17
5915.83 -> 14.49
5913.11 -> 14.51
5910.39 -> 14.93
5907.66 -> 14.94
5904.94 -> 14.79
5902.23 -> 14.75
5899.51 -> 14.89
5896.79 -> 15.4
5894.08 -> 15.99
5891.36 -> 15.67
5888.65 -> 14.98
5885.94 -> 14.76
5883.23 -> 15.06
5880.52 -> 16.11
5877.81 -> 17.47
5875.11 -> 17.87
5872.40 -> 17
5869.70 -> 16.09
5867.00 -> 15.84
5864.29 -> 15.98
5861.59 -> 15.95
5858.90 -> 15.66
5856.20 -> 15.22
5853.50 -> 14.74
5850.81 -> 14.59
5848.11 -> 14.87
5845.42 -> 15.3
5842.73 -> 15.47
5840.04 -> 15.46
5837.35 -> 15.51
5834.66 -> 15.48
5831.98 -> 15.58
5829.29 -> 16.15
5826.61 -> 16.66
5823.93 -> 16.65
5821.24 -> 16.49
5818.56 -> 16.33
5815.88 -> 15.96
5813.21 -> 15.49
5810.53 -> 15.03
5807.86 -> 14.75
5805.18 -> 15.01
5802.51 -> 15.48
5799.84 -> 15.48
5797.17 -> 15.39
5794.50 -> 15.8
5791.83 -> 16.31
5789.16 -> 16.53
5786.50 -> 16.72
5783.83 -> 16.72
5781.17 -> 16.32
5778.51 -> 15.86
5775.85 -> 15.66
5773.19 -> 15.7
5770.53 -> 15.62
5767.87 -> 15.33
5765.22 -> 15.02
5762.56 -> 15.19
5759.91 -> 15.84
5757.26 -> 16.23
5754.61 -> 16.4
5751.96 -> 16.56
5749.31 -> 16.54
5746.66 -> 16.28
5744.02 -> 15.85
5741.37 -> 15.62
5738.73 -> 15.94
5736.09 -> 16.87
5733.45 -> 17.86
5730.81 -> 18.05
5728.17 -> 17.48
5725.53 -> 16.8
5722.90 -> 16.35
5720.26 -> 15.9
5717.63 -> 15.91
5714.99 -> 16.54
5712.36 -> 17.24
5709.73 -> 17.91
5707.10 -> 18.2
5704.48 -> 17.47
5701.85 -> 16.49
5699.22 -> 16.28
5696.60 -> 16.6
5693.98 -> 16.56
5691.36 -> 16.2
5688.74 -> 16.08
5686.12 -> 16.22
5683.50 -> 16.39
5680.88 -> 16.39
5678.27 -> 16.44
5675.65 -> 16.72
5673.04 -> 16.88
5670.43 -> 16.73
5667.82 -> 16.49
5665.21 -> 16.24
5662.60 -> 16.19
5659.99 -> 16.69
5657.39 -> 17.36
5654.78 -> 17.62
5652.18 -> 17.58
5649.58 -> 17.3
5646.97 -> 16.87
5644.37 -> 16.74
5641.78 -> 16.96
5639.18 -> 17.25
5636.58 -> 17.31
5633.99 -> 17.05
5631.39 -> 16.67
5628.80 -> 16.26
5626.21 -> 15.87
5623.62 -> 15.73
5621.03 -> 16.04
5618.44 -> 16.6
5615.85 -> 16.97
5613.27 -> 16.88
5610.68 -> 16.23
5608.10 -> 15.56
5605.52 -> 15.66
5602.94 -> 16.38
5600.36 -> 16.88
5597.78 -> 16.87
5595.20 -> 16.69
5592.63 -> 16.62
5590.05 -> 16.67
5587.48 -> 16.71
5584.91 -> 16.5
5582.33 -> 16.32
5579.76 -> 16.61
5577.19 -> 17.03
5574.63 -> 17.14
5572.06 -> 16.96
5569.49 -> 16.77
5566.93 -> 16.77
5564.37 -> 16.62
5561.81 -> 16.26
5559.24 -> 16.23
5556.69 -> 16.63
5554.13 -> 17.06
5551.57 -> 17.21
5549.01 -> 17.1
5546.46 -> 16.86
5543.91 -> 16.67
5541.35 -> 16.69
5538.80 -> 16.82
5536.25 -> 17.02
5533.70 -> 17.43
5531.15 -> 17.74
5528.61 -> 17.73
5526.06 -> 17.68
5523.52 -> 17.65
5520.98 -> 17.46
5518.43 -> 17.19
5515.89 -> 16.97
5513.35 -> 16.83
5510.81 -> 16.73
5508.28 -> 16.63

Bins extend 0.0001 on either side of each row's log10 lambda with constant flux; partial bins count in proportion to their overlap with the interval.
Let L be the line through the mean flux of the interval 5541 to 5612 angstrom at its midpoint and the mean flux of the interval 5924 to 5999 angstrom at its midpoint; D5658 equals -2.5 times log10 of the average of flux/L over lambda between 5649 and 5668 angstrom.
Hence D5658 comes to -0.05 mag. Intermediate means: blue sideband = 16.6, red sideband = 14.7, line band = 16.9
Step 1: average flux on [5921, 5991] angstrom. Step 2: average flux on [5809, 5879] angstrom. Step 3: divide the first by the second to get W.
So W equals 0.9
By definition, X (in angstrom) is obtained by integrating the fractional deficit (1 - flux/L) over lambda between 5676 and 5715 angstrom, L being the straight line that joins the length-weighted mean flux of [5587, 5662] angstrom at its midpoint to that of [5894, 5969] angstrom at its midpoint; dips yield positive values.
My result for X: -1.1 angstrom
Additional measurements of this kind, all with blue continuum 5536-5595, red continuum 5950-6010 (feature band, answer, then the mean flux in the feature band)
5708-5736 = -1.86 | 17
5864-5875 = -0.88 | 16.4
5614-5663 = -1.28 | 16.8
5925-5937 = 0.00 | 14.9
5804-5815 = 0.29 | 15.1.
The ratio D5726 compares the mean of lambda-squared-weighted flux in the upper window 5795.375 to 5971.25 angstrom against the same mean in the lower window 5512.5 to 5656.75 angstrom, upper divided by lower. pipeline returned 1.0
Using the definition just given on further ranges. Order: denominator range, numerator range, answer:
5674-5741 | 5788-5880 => 0.99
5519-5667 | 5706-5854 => 1.02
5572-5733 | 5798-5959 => 1.00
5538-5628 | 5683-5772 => 1.04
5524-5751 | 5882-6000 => 0.99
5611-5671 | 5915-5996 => 0.98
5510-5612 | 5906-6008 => 1.01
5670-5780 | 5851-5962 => 0.99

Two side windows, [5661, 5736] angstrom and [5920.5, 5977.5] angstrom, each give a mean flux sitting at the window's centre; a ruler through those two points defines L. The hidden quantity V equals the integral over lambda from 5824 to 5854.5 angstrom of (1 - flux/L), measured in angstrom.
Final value 0.3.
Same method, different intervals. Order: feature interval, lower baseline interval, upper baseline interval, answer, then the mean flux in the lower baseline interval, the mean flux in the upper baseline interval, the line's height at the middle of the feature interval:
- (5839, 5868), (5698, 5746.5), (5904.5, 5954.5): 0.4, 16.8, 14.9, 15.6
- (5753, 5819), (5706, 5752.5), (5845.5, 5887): 2.4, 16.8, 15.8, 16.4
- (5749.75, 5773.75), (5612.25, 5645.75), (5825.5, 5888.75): 0.5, 16.6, 15.8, 16.1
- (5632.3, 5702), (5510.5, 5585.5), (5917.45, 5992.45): -1.7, 17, 14.8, 16.3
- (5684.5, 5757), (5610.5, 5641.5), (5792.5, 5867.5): -2.4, 16.6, 15.6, 16.1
